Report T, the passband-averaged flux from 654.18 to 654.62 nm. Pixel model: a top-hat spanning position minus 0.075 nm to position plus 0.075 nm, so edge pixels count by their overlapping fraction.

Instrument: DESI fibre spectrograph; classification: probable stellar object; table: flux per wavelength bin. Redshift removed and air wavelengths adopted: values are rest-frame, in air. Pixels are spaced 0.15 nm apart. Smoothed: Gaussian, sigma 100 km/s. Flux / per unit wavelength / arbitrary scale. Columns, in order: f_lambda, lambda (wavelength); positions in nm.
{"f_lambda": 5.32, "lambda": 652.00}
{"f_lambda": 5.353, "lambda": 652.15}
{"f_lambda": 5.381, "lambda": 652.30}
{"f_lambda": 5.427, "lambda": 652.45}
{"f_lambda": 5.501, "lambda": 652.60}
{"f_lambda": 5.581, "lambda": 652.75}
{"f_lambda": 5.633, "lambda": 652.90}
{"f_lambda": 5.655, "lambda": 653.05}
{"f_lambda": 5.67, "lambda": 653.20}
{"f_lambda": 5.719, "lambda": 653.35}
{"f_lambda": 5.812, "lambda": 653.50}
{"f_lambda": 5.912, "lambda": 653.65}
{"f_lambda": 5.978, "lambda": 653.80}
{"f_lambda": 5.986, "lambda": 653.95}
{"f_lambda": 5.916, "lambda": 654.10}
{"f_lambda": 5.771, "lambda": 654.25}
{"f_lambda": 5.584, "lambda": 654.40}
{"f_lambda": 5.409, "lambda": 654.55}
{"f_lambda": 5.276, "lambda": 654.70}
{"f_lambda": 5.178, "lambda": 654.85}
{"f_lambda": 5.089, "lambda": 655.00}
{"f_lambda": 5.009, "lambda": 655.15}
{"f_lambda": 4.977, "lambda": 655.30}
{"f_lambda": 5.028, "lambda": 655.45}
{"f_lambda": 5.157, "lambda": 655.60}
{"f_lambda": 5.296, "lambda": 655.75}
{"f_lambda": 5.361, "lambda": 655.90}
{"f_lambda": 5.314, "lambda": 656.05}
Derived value 5.59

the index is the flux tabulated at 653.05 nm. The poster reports 5.655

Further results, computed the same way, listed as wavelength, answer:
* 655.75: 5.296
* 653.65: 5.912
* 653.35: 5.719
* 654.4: 5.584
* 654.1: 5.916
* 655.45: 5.028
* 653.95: 5.986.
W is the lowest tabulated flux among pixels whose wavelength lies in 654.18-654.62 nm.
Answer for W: 5.409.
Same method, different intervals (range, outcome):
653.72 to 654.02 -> 5.978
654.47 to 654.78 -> 5.276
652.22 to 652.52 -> 5.381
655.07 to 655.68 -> 4.977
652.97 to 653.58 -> 5.655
